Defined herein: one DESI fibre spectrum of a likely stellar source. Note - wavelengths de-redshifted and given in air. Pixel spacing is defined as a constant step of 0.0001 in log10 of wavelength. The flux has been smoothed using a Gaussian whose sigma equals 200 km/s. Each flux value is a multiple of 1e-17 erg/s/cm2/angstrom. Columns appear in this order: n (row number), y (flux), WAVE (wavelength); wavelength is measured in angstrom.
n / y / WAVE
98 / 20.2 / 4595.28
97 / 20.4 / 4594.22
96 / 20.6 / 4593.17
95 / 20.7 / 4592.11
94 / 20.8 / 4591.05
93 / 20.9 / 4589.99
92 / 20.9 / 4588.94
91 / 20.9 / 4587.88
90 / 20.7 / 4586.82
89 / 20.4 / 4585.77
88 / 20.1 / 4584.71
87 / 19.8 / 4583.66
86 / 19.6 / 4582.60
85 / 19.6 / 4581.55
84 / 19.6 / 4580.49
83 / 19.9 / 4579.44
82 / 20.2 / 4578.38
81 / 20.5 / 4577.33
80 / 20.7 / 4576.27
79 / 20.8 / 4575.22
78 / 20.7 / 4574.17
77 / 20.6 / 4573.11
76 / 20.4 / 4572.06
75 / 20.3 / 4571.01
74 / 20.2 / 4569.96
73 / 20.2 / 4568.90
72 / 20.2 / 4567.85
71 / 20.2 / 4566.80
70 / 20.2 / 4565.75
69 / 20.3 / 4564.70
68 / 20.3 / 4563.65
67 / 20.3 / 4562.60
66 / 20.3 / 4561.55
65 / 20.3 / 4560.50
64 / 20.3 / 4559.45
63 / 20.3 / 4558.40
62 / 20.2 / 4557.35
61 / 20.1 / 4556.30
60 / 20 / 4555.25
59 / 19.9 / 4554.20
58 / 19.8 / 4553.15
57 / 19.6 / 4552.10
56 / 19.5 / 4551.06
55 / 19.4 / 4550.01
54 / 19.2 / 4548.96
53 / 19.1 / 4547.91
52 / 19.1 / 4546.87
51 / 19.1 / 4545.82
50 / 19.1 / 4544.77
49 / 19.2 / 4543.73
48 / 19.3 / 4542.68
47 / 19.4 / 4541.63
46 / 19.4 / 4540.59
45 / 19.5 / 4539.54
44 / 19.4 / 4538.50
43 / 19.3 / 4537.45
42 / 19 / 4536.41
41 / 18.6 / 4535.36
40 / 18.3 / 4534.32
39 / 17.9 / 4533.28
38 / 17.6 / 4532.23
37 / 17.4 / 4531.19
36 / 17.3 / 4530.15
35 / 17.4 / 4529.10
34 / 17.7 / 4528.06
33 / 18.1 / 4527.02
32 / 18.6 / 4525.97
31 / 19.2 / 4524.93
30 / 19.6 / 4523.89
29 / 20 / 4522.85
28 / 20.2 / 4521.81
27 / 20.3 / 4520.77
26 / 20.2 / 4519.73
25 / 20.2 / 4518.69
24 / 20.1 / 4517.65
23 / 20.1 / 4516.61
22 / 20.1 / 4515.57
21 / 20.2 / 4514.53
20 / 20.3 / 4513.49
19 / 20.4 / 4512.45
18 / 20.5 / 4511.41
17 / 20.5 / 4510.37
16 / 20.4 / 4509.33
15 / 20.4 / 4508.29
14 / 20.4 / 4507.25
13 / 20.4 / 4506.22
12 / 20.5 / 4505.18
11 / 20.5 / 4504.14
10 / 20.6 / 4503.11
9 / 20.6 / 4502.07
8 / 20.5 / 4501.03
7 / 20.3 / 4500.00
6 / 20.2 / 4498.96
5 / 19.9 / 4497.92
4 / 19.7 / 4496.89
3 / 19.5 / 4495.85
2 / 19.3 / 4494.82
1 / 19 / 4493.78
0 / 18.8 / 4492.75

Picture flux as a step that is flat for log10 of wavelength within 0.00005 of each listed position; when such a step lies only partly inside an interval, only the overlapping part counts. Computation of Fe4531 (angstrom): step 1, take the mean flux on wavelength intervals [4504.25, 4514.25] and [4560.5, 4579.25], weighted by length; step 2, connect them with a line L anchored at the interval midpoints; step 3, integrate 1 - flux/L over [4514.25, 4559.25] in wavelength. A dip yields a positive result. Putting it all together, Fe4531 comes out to 2.5 angstrom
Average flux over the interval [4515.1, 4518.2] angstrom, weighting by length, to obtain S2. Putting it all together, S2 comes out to 20.1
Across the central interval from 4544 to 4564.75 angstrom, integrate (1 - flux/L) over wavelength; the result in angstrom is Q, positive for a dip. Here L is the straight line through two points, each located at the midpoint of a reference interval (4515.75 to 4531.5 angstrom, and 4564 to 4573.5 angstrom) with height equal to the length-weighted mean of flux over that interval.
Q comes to 0.1 angstrom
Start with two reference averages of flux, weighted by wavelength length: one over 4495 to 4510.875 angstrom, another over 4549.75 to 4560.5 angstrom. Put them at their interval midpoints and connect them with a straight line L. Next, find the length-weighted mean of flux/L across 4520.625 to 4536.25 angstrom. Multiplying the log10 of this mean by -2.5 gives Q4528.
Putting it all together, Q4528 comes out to 0.09 mag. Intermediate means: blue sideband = 20.3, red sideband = 19.9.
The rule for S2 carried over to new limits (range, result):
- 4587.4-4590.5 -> 20.9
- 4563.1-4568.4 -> 20.3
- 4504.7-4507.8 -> 20.5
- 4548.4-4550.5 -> 19.2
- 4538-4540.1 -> 19.5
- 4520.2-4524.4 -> 20.1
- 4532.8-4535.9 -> 18.3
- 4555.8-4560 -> 20.2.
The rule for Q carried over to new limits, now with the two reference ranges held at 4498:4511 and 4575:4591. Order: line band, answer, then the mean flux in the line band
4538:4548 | 0.5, 19.3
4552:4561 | 0.1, 20.1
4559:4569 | 0.0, 20.3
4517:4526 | 0.2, 19.9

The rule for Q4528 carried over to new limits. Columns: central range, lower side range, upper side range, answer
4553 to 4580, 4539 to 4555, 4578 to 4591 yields -0.025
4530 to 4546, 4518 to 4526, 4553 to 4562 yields 0.069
